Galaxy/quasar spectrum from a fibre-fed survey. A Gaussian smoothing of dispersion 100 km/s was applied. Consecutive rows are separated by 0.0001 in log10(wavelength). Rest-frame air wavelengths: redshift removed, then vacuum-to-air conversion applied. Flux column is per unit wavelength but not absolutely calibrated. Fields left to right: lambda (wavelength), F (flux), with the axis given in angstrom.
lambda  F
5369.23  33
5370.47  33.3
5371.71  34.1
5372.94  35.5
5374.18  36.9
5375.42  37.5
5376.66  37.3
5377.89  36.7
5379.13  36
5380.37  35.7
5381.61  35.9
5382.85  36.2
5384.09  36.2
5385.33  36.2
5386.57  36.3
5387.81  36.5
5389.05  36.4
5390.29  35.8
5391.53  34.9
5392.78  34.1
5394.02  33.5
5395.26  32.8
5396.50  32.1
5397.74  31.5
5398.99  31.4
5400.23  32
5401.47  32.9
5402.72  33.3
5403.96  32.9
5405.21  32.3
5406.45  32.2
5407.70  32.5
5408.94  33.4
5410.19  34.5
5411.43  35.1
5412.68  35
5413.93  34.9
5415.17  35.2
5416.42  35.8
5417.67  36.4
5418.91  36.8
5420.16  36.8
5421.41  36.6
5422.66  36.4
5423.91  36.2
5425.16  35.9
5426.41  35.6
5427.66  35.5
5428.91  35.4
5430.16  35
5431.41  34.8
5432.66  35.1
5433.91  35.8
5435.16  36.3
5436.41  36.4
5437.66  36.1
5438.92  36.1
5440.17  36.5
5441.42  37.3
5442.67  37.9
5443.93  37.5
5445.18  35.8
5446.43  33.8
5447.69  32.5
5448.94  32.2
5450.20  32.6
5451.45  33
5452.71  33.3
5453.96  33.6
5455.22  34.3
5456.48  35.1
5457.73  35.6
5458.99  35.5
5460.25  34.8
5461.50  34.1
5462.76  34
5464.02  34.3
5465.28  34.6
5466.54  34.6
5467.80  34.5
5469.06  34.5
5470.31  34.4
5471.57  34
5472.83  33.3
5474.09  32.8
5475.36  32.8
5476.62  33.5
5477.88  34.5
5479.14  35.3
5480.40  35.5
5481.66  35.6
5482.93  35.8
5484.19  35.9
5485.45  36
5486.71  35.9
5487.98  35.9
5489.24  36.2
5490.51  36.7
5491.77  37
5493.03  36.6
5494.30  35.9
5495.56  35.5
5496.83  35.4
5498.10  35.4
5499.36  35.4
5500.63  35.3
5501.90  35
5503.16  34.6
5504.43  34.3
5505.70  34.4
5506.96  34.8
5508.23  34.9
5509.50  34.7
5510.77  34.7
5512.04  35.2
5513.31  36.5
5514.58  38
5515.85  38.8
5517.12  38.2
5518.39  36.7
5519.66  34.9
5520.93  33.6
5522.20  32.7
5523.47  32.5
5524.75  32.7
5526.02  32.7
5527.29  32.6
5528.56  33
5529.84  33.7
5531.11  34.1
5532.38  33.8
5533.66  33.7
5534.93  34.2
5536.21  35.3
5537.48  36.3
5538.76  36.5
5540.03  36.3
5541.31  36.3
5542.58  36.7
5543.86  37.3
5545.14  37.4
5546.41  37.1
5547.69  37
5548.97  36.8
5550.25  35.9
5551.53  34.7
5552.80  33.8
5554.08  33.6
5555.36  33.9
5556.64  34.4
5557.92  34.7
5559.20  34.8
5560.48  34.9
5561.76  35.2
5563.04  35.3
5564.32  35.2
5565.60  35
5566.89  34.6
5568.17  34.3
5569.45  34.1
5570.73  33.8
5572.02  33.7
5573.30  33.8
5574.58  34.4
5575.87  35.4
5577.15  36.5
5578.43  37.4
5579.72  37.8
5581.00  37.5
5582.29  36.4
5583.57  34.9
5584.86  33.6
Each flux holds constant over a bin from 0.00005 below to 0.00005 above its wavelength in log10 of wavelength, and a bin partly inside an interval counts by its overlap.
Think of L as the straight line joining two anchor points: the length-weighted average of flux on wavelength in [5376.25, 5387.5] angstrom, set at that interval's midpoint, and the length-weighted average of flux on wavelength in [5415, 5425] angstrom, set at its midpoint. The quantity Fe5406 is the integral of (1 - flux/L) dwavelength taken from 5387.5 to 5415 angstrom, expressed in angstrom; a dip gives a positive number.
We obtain 2.0 angstrom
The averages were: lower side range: 36.3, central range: 33.6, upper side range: 36.3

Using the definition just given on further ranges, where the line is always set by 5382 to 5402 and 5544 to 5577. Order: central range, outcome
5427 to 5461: -0.6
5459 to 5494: -0.3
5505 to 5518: -0.5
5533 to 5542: -0.2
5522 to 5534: 0.6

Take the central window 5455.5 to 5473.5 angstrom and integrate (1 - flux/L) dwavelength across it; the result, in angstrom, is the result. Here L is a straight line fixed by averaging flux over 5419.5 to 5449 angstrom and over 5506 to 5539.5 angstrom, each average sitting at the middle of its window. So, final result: 0.5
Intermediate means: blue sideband 35.8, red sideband 34.8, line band 34.5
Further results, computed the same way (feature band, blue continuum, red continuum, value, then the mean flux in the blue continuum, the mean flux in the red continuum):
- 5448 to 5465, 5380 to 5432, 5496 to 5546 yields 0.43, 34.7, 35.1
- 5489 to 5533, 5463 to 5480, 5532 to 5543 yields -0.15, 34.1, 35.5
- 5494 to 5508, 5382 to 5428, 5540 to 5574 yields -0.03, 34.6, 35.2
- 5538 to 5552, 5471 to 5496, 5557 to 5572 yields -0.71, 35.2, 34.7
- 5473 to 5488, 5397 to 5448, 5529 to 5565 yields 0.11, 35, 35.3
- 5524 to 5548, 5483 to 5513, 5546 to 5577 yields 0.03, 35.5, 34.9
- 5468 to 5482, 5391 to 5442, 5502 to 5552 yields 0.32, 34.7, 35.2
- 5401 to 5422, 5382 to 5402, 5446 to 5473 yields -0.17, 34.3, 34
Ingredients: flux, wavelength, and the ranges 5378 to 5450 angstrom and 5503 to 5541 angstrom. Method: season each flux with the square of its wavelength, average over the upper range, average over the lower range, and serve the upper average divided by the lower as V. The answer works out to 1.0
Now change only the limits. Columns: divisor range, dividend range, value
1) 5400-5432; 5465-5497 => 1.03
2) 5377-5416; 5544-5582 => 1.09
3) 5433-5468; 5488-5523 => 1.04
